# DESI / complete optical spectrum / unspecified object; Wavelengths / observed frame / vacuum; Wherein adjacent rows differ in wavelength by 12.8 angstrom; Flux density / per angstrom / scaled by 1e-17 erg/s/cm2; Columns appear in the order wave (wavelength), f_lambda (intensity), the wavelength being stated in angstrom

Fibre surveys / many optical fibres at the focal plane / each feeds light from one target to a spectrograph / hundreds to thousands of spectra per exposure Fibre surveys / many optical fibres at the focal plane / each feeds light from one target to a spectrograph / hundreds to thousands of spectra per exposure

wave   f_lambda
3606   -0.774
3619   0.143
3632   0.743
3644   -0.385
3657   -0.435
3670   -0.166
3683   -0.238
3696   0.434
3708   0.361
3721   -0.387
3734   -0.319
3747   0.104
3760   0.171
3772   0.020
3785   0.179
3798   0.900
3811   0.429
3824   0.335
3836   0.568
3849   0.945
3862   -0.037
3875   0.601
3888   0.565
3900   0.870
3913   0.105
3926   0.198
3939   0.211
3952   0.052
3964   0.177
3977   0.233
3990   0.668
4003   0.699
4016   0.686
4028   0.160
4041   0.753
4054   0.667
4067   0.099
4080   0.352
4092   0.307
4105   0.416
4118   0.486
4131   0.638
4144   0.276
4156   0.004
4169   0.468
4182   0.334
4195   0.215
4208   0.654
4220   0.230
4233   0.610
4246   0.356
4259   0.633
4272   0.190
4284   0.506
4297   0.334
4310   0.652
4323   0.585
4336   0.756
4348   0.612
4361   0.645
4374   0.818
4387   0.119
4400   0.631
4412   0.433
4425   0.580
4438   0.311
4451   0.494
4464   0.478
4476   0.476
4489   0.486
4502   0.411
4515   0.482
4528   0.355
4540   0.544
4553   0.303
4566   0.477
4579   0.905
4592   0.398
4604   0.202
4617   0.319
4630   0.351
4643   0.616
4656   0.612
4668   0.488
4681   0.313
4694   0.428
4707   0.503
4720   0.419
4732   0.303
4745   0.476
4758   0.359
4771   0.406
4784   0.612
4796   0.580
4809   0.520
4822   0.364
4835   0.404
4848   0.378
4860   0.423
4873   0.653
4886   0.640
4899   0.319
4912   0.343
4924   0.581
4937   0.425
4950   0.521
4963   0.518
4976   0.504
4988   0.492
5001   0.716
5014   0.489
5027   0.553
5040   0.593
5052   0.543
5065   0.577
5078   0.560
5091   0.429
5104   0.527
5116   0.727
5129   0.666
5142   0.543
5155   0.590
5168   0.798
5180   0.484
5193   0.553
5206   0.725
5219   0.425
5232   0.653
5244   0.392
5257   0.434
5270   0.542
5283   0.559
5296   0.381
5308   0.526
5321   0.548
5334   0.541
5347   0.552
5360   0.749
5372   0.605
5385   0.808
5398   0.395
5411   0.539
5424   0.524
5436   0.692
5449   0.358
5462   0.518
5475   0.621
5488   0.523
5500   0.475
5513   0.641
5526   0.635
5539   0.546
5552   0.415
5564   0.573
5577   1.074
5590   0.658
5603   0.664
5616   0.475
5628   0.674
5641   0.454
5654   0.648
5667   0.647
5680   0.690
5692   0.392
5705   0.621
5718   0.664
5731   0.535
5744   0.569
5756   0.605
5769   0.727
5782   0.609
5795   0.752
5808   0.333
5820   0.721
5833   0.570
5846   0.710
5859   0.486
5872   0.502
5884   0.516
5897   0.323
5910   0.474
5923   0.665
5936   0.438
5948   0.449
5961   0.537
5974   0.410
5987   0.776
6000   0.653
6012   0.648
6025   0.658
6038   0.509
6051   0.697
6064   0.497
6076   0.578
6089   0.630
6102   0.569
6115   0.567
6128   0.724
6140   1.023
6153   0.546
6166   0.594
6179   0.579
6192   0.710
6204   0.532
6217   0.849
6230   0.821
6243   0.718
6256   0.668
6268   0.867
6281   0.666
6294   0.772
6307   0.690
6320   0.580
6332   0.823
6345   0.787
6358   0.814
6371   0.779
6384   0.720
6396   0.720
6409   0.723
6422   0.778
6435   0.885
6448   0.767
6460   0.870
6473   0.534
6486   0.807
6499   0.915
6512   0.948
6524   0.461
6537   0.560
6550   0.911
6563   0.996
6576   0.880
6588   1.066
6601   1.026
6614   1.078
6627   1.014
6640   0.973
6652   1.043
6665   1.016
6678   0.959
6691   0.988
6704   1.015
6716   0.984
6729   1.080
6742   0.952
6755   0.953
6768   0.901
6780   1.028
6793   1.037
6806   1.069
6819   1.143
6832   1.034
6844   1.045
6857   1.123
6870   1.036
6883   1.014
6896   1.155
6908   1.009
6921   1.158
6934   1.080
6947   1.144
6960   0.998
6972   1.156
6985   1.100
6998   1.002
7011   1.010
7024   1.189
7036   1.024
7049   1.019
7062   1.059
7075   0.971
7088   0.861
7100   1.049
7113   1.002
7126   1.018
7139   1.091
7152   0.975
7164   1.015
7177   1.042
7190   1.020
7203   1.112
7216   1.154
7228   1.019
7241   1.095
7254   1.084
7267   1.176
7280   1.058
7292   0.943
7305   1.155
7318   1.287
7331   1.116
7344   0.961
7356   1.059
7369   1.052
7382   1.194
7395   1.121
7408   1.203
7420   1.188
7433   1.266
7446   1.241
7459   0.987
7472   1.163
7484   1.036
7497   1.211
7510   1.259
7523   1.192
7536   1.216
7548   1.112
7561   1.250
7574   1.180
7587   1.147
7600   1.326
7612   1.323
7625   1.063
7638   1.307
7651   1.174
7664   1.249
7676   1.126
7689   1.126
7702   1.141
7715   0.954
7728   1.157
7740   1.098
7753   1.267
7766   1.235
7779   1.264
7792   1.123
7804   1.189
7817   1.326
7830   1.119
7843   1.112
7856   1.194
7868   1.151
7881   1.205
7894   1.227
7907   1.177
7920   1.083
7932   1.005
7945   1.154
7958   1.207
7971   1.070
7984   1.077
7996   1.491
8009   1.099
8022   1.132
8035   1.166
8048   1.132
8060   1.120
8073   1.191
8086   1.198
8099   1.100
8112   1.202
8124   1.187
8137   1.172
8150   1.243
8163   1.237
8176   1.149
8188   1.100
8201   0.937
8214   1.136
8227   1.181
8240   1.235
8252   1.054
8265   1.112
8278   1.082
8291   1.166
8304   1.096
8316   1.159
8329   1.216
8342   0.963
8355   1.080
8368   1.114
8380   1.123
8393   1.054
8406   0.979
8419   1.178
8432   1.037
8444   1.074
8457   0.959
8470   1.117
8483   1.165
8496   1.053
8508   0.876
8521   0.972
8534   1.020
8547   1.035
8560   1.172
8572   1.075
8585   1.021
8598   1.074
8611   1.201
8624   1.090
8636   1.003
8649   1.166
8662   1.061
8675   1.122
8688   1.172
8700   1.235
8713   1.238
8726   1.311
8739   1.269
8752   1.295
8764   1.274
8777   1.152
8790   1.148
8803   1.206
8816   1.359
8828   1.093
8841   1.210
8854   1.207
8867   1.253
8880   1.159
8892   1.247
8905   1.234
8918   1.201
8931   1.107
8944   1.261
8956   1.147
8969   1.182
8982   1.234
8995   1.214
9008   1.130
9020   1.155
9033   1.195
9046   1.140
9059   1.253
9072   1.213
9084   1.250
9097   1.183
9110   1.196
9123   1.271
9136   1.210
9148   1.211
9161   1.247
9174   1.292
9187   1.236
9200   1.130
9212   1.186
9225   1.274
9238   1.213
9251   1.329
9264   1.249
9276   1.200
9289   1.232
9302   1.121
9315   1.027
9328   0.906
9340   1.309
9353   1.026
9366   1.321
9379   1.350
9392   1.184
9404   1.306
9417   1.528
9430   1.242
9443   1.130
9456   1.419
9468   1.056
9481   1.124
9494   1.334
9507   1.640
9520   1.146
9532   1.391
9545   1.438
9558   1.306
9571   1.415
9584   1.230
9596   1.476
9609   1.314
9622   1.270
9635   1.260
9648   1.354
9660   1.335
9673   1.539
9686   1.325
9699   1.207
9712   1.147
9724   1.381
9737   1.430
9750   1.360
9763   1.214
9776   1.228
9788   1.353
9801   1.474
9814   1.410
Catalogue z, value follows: 0.65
